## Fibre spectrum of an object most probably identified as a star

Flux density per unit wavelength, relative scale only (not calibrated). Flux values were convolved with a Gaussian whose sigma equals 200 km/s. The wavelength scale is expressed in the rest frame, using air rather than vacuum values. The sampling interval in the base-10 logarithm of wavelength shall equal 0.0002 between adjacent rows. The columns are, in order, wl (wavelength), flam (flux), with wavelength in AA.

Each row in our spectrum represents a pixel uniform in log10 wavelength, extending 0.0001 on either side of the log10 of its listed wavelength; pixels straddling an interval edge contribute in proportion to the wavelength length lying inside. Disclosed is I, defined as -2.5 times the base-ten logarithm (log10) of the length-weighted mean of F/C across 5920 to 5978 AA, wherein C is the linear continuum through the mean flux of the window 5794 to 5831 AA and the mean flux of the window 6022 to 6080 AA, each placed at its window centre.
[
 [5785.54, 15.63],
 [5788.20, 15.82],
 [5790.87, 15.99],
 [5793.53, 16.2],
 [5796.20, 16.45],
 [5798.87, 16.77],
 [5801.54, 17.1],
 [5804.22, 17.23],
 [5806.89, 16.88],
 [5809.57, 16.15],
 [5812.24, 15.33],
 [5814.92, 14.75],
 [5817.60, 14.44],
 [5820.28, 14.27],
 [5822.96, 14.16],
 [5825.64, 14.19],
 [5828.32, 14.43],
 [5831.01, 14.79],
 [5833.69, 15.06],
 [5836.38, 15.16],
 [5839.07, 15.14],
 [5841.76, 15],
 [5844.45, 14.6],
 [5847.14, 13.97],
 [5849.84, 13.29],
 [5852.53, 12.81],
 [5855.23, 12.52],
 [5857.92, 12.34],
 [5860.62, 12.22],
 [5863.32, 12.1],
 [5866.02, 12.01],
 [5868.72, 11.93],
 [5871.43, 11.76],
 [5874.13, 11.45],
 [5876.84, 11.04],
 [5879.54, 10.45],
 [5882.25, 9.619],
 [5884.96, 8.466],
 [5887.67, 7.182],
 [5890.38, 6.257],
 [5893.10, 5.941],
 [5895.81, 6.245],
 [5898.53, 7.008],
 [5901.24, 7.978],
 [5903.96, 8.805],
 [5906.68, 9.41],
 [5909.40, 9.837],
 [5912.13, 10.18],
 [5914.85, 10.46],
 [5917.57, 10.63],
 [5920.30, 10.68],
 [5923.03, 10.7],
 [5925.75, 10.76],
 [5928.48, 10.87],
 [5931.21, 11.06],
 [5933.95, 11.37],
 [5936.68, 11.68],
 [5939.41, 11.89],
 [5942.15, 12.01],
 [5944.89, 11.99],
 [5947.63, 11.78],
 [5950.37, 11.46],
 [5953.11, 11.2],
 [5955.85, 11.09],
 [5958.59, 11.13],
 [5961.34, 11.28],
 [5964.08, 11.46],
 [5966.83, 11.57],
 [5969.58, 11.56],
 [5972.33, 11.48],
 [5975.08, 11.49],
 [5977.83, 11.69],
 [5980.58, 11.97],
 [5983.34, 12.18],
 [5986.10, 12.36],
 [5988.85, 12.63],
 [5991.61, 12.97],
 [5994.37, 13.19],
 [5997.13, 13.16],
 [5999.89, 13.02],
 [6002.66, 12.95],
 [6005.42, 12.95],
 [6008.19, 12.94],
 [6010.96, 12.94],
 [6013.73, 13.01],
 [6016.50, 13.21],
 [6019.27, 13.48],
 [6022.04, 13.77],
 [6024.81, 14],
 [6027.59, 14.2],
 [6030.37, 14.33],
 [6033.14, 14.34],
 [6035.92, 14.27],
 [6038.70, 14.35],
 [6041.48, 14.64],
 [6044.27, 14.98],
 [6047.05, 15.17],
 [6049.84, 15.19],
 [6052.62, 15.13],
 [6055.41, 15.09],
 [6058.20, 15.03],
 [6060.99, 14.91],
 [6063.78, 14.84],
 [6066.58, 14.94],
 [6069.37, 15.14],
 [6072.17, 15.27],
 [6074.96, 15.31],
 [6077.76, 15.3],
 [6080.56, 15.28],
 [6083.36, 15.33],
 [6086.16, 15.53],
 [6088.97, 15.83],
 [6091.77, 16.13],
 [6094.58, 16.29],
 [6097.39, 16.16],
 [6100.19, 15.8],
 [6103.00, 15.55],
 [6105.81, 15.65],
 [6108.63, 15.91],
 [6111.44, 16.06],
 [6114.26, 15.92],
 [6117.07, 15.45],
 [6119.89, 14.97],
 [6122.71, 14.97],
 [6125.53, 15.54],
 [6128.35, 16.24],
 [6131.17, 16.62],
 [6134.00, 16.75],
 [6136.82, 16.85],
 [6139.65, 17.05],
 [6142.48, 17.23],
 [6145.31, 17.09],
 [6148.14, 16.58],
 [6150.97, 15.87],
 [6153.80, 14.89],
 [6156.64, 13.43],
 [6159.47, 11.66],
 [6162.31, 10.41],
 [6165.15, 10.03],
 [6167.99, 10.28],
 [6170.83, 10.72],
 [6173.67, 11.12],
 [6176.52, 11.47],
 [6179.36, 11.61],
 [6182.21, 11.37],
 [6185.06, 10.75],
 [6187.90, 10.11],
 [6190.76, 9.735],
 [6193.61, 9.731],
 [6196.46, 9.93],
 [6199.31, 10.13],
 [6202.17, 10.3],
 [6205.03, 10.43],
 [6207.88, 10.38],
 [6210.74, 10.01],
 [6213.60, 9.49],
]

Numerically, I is 0.31 mag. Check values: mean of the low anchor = 15.5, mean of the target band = 11.4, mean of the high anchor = 14.8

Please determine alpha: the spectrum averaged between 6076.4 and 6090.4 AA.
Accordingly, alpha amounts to 15.5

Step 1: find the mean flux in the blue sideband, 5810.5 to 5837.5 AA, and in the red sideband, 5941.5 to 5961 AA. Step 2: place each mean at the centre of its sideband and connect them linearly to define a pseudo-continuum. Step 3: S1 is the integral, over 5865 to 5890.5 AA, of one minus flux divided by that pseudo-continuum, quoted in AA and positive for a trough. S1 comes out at 6.1 AA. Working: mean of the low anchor 14.7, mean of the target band 10.2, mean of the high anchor 11.5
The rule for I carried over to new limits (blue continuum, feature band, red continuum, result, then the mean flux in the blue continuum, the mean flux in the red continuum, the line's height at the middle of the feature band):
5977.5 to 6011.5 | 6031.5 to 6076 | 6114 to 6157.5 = -0.06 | 12.7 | 16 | 14.1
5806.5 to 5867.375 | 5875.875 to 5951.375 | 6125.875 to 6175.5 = 0.39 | 14.1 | 14.3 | 14.2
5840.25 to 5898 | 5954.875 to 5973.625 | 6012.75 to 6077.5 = 0.14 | 11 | 14.6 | 12.9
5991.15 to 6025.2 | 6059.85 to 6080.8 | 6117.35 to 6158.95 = -0.05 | 13.2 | 15.9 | 14.5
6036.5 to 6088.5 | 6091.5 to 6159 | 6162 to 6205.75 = -0.25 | 15.1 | 10.5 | 12.7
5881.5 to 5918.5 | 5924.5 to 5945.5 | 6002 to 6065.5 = -0.16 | 8.39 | 14.2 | 9.9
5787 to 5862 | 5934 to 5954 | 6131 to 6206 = 0.20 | 14.9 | 12.6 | 14.1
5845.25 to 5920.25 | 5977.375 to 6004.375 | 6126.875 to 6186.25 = -0.09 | 10.3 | 13.7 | 11.6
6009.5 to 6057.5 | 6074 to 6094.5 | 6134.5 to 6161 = -0.05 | 14.3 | 15.6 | 14.9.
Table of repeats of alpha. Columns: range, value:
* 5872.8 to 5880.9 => 11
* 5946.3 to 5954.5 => 11.5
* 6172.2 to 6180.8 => 11.4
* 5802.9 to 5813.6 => 16.4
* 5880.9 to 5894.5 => 7.49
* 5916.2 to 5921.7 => 10.6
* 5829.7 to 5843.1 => 15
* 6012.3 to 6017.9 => 13.1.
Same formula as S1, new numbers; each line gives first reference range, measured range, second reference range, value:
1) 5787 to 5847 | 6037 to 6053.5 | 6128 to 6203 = -1.4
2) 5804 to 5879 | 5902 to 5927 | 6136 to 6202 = 6.3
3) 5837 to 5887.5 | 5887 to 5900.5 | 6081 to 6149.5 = 6.5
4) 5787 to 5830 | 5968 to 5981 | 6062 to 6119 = 3.3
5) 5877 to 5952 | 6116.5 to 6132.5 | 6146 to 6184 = -5.0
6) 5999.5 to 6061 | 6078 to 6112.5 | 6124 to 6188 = -4.7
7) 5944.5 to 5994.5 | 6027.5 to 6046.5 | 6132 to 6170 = -2.6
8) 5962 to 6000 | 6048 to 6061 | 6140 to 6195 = -3.0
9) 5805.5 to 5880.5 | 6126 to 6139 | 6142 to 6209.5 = -4.9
